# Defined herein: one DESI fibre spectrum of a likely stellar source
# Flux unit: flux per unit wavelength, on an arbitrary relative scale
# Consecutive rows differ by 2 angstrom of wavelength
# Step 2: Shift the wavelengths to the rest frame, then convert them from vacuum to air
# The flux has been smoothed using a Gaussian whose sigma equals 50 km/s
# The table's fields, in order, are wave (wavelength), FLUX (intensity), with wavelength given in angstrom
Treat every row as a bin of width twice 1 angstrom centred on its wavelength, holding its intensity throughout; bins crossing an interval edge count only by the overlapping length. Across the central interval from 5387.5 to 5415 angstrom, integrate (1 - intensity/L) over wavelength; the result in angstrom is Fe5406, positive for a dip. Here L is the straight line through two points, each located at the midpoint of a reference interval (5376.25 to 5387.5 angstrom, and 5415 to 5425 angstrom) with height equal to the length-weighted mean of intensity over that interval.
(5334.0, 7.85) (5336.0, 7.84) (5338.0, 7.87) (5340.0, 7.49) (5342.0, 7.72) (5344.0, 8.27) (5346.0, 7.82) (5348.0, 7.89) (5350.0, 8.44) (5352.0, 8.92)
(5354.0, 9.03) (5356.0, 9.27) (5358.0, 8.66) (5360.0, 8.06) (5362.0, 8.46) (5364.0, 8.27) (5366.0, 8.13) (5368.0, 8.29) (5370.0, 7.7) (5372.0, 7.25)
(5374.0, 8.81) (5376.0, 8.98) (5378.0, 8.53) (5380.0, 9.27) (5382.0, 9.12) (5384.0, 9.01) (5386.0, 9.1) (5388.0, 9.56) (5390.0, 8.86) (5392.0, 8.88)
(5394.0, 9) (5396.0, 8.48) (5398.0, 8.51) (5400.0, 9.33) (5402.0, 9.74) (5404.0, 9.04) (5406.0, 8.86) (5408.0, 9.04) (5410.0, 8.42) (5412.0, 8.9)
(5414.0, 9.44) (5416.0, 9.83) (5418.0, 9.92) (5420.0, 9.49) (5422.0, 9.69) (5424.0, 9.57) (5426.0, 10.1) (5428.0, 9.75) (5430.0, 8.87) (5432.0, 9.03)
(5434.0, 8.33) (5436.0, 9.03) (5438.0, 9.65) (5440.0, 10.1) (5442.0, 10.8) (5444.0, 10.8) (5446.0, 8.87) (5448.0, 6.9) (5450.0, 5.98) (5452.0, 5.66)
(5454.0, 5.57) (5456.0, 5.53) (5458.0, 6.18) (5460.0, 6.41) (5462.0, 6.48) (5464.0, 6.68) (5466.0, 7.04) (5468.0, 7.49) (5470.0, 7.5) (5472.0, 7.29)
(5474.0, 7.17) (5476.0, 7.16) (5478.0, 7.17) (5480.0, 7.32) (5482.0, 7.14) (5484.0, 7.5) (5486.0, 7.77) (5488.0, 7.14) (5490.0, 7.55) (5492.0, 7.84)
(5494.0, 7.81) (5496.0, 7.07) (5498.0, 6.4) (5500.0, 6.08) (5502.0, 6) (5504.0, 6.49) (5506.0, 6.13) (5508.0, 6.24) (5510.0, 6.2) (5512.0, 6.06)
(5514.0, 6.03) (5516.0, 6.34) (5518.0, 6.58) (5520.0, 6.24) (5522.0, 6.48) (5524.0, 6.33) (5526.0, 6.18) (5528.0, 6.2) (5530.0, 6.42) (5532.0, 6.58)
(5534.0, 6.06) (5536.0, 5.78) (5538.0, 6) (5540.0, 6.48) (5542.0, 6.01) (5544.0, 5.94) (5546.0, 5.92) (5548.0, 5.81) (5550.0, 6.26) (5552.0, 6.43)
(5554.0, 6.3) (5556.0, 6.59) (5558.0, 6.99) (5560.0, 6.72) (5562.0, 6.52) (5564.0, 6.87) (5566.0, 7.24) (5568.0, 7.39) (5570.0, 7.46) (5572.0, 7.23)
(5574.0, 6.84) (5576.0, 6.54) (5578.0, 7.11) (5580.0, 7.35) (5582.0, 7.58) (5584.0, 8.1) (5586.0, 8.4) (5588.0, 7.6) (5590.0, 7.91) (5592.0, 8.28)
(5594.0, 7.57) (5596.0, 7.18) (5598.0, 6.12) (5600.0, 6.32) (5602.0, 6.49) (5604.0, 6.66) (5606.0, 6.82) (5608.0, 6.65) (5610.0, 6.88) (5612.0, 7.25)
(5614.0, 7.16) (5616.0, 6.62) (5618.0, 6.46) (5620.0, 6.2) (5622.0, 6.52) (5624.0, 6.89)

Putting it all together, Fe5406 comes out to 1.1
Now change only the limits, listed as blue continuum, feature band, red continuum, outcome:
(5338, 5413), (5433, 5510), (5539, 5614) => 5.0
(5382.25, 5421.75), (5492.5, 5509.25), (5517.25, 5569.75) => 1.6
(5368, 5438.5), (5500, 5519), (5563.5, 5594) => 4.4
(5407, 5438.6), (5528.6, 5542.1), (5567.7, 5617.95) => 2.9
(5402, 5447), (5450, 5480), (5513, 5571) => 6.1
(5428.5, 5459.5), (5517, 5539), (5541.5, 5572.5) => 2.3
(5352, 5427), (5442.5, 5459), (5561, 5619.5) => 2.6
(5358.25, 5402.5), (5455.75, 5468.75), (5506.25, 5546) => 1.3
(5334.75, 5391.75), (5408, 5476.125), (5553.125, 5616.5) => -2.3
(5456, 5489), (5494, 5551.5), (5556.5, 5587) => 7.0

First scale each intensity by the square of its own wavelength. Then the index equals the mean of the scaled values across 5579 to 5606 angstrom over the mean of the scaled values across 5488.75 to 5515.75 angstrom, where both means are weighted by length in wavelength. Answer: 1.15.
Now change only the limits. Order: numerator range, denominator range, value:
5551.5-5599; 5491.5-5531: 1.14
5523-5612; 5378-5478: 0.84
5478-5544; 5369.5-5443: 0.75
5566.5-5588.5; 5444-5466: 1.16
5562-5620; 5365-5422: 0.86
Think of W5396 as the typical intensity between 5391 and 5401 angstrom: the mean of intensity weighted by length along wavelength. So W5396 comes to 8.84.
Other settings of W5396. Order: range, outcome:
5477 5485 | 7.28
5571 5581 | 7.01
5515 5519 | 6.46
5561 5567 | 6.88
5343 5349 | 7.99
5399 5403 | 9.54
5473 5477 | 7.17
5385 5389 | 9.33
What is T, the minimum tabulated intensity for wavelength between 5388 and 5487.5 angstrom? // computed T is 5.53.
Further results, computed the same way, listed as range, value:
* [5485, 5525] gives 6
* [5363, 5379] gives 7.25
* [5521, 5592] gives 5.78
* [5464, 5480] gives 6.68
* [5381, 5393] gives 8.86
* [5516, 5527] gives 6.18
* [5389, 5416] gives 8.42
